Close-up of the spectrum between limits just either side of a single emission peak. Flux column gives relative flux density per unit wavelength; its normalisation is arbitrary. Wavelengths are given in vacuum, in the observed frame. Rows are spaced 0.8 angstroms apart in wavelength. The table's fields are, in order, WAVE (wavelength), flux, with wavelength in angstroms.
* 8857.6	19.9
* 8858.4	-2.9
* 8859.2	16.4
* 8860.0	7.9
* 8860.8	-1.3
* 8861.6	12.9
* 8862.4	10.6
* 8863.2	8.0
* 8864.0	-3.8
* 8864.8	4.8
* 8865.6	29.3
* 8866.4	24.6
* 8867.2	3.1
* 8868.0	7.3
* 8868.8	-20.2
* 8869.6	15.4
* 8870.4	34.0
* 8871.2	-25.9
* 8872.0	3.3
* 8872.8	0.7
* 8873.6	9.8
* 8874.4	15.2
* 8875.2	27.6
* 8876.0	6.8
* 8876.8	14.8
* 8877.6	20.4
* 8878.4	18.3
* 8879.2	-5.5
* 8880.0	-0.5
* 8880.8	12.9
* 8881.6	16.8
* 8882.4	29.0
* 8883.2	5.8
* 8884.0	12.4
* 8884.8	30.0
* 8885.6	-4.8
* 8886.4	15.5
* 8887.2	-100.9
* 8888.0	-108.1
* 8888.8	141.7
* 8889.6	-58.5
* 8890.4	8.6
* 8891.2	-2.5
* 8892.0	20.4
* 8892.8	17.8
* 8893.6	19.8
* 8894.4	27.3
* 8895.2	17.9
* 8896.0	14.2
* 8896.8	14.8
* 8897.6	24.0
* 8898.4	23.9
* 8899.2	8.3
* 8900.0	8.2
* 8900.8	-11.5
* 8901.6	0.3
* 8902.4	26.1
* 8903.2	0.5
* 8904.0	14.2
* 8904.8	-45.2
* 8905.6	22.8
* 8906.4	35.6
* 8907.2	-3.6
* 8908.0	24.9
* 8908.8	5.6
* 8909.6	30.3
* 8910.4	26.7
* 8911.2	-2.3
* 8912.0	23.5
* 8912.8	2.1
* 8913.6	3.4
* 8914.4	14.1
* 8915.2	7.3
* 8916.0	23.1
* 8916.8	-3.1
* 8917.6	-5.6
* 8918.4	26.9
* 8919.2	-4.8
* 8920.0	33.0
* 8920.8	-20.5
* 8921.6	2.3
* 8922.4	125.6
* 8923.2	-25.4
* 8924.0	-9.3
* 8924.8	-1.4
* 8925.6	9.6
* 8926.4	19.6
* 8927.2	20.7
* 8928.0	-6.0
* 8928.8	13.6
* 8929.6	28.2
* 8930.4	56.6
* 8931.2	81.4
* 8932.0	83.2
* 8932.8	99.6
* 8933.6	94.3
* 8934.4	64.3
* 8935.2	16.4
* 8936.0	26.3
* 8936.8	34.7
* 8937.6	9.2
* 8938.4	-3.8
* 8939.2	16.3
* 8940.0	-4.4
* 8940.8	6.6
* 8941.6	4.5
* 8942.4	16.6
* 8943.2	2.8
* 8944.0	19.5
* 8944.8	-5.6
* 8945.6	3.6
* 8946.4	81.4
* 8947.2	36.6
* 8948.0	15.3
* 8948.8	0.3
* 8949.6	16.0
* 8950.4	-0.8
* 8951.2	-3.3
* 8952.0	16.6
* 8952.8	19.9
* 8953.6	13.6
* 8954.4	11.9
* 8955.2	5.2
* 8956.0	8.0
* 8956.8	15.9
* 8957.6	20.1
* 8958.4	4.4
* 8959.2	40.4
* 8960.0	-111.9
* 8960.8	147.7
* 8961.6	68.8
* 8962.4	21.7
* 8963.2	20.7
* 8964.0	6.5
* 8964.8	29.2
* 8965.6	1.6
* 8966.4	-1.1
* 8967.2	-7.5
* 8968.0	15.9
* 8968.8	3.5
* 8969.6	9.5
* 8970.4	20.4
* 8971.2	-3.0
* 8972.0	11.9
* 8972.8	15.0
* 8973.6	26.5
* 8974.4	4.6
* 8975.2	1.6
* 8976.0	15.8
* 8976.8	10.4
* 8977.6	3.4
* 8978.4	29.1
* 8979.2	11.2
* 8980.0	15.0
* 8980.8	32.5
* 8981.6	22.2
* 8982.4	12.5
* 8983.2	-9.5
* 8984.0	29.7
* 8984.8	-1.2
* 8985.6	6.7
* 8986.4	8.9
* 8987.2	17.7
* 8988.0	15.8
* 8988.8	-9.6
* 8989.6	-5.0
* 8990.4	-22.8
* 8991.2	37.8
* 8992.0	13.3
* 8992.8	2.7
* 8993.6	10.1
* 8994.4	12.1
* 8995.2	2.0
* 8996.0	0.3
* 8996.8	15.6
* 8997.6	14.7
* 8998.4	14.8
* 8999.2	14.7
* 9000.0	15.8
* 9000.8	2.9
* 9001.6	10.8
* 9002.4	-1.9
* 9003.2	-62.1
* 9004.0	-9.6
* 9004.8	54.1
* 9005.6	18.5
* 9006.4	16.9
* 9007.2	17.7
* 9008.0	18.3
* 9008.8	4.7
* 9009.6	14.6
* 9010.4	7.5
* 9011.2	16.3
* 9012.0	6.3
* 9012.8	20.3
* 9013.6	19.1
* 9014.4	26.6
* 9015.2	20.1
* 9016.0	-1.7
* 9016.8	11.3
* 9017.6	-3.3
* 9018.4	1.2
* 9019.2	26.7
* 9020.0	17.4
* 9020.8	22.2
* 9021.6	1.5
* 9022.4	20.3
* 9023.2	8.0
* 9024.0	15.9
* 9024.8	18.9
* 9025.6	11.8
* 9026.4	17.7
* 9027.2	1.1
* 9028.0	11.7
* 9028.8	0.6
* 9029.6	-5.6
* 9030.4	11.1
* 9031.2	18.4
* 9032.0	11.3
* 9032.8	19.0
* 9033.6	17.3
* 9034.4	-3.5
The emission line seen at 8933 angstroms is H-beta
